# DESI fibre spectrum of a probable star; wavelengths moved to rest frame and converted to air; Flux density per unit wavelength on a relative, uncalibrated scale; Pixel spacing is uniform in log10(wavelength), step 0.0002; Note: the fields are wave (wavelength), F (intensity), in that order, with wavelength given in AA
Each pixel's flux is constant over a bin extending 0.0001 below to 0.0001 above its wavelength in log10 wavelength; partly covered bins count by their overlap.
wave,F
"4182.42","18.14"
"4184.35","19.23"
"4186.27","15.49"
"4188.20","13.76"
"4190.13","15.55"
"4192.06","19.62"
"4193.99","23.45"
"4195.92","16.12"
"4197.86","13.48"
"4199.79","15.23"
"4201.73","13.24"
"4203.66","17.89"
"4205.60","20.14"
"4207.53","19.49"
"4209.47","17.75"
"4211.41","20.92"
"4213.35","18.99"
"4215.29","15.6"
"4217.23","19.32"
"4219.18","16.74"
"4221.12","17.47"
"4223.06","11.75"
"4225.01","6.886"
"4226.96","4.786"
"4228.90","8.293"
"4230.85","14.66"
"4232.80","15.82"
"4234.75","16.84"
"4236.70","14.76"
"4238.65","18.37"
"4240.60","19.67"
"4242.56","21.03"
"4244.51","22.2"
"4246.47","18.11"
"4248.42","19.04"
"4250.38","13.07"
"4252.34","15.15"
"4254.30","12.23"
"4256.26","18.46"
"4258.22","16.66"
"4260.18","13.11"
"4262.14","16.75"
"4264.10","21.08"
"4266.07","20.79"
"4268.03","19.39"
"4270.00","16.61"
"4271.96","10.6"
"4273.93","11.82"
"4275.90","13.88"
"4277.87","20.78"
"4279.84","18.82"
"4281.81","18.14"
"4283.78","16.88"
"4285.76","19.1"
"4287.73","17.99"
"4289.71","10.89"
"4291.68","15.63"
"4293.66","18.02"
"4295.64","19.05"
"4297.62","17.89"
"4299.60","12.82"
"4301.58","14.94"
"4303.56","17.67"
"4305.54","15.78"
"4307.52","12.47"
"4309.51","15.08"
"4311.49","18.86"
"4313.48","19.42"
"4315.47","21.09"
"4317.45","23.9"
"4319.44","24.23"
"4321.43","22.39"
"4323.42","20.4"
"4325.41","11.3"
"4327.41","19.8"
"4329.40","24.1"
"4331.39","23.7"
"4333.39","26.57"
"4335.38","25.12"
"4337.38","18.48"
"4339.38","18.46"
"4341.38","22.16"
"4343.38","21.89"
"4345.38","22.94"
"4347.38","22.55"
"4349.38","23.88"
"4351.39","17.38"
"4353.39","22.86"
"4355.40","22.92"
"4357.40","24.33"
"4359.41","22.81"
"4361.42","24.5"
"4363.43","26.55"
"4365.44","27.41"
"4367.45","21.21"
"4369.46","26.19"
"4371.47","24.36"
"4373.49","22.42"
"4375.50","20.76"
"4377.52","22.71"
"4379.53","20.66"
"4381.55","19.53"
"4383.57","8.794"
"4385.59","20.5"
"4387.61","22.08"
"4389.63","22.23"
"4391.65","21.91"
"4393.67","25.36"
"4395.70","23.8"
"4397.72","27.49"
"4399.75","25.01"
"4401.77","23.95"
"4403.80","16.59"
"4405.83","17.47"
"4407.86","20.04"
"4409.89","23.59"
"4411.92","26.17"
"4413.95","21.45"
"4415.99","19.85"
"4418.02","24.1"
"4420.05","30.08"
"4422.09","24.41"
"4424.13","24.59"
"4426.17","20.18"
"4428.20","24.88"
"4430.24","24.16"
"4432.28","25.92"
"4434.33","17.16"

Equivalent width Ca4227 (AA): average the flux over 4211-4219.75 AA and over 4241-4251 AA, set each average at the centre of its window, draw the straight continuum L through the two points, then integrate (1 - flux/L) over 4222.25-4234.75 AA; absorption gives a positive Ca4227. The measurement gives 5.2 AA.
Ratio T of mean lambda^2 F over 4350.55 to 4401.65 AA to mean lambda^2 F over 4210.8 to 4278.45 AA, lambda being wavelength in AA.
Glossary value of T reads 1.5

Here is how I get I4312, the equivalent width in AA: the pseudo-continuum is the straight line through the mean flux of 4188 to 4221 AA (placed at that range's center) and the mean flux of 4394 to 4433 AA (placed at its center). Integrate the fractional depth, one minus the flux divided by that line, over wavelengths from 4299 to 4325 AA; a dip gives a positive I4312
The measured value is 2.86 AA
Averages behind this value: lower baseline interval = 17.6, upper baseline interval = 23.4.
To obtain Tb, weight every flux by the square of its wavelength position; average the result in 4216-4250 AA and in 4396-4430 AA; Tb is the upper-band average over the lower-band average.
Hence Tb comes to 1.61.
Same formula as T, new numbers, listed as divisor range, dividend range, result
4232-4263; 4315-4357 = 1.34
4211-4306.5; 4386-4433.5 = 1.54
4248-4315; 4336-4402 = 1.42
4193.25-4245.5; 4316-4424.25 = 1.47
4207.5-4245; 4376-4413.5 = 1.47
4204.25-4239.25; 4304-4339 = 1.36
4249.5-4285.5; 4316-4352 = 1.36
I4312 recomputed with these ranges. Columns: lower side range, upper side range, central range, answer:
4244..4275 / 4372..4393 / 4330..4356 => -4.3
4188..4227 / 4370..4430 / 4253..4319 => 6.7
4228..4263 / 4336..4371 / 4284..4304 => 3.0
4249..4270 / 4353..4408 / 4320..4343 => -1.3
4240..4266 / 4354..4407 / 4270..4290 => 2.6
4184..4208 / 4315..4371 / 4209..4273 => 8.8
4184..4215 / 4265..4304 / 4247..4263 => 1.2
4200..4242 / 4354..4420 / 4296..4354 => 0.3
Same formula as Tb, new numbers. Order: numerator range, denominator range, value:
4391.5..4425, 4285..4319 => 1.42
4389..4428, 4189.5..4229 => 1.59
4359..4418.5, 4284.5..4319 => 1.35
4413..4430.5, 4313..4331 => 1.19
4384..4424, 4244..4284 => 1.45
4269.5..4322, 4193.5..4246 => 1.09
